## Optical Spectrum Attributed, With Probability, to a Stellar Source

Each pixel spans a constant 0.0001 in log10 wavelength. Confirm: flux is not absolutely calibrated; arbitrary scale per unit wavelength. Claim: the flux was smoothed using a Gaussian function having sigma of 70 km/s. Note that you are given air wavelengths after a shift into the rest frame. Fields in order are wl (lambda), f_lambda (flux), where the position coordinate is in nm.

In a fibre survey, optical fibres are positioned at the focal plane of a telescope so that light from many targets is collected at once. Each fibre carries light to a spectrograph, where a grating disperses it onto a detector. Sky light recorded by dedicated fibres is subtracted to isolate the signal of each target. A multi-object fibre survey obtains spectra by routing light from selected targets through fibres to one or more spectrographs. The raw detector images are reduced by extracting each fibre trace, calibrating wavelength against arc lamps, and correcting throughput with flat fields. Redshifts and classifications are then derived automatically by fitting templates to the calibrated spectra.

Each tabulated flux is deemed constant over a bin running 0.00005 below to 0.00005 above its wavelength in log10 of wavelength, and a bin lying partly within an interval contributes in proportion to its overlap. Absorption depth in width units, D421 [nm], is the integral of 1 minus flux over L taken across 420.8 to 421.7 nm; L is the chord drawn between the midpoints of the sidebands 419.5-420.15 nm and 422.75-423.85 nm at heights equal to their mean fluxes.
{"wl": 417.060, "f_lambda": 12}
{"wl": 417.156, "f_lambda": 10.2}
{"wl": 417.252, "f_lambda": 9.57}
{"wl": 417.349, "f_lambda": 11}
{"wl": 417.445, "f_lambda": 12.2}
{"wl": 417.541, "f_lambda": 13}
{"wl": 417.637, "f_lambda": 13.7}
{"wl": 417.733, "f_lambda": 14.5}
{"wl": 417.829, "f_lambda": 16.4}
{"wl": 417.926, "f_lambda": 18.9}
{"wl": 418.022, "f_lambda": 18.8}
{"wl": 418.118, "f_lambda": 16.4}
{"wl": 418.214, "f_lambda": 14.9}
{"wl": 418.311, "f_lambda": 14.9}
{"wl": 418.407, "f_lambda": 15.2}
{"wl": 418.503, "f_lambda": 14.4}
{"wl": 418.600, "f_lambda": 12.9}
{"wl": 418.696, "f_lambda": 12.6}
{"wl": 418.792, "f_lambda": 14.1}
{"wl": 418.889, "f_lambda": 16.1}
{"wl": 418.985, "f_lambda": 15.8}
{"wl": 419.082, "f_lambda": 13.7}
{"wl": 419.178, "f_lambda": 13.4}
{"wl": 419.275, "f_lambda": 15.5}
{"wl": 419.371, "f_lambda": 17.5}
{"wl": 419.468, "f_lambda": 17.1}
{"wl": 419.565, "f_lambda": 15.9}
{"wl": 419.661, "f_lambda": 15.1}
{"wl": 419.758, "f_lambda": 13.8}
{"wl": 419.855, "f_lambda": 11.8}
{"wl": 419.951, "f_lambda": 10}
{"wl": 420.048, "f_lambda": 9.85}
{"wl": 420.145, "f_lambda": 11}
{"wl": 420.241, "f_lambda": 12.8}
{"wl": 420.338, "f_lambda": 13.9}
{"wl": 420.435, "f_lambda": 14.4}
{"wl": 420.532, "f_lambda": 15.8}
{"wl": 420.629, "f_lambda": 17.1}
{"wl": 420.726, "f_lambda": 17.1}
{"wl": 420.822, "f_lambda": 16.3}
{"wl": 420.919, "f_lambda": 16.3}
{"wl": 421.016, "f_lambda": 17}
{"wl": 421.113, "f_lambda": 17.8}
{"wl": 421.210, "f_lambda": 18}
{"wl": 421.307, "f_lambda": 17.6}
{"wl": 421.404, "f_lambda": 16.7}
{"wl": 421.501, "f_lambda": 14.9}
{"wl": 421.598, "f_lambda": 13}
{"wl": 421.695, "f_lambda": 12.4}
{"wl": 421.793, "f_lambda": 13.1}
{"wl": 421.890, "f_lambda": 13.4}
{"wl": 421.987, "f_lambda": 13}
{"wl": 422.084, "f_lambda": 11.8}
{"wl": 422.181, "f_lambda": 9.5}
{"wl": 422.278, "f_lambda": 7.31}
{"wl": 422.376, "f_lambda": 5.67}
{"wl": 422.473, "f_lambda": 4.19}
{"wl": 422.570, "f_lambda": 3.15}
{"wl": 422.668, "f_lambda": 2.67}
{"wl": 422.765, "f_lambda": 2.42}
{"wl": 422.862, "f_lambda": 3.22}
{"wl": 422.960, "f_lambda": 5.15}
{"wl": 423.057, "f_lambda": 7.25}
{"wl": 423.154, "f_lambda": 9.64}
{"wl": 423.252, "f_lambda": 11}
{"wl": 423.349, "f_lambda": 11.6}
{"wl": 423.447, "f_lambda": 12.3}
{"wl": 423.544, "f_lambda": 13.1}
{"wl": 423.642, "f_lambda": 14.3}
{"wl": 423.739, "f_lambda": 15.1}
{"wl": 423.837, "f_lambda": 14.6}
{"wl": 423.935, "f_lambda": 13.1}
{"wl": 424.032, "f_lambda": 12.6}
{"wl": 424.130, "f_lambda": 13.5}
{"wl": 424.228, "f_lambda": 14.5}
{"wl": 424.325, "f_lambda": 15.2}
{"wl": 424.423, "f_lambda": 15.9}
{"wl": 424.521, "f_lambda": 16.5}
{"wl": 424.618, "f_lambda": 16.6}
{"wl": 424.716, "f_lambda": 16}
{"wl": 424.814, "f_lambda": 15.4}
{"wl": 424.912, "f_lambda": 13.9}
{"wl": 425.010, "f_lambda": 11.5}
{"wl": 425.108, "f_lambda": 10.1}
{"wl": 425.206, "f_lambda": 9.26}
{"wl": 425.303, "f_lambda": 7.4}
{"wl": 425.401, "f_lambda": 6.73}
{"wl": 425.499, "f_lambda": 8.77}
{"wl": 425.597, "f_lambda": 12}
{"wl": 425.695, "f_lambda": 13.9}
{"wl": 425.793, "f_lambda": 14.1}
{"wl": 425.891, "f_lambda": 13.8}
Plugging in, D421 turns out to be -0.35 nm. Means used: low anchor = 12.7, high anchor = 10.1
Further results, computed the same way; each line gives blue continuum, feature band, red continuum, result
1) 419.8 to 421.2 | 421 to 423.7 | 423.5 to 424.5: 0.690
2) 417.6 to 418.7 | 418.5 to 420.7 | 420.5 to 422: 0.198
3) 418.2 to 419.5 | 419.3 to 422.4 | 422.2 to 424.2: -0.465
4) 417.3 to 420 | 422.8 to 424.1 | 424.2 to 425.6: 0.211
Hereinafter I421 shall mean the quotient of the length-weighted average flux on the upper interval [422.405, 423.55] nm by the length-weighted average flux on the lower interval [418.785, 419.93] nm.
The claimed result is 0.5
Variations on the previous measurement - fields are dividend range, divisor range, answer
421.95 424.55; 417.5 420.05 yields 0.69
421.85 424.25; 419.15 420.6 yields 0.70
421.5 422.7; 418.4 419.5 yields 0.64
